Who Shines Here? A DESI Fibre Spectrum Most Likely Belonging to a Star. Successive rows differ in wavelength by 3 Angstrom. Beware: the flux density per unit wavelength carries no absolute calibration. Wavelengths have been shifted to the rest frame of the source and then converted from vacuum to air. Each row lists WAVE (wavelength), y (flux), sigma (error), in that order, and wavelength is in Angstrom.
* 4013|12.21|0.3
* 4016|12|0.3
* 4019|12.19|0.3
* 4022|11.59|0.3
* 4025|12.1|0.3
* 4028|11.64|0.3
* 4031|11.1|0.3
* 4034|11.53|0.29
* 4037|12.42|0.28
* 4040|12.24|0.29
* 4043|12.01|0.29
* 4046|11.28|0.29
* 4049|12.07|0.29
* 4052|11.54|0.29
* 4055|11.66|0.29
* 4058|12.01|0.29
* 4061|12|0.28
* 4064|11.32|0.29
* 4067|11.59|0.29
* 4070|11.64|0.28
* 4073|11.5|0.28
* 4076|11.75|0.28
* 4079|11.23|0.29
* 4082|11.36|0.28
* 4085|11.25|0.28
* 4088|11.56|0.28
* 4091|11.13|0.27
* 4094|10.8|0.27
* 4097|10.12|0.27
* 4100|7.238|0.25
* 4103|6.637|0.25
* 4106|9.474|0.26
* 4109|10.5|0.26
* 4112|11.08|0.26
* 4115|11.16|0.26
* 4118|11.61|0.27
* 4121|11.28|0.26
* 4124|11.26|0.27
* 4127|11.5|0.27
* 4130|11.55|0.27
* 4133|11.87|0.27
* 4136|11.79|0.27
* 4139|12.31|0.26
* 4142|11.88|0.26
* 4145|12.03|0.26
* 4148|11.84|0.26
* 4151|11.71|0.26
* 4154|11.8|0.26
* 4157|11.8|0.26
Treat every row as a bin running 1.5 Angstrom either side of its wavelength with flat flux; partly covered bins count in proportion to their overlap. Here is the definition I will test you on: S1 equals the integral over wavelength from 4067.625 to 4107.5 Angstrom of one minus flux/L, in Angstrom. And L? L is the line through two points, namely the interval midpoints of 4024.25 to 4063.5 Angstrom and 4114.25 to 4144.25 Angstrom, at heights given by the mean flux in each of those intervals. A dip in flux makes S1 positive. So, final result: 4.3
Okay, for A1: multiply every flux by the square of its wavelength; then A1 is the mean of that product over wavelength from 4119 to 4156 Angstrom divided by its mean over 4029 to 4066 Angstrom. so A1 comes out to 1.04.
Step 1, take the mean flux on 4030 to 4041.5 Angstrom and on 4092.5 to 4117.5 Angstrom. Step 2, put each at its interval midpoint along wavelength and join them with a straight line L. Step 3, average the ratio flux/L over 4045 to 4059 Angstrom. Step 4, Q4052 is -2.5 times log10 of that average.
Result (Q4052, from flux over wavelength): -0.03 mag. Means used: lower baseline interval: 11.9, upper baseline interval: 9.71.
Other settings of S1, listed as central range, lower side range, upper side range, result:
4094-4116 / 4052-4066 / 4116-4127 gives 3.8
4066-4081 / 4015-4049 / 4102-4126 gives -0.5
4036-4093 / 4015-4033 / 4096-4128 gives -3.3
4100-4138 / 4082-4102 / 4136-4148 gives 2.0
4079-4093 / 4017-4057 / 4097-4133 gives -0.5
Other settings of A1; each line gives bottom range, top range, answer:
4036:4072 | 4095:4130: 0.89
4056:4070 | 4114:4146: 1.03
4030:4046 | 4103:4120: 0.91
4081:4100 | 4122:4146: 1.12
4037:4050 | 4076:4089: 0.97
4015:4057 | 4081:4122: 0.90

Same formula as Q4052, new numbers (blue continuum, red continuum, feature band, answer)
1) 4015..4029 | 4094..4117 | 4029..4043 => -0.030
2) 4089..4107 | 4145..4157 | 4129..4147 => -0.068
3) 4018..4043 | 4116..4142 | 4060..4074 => 0.017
